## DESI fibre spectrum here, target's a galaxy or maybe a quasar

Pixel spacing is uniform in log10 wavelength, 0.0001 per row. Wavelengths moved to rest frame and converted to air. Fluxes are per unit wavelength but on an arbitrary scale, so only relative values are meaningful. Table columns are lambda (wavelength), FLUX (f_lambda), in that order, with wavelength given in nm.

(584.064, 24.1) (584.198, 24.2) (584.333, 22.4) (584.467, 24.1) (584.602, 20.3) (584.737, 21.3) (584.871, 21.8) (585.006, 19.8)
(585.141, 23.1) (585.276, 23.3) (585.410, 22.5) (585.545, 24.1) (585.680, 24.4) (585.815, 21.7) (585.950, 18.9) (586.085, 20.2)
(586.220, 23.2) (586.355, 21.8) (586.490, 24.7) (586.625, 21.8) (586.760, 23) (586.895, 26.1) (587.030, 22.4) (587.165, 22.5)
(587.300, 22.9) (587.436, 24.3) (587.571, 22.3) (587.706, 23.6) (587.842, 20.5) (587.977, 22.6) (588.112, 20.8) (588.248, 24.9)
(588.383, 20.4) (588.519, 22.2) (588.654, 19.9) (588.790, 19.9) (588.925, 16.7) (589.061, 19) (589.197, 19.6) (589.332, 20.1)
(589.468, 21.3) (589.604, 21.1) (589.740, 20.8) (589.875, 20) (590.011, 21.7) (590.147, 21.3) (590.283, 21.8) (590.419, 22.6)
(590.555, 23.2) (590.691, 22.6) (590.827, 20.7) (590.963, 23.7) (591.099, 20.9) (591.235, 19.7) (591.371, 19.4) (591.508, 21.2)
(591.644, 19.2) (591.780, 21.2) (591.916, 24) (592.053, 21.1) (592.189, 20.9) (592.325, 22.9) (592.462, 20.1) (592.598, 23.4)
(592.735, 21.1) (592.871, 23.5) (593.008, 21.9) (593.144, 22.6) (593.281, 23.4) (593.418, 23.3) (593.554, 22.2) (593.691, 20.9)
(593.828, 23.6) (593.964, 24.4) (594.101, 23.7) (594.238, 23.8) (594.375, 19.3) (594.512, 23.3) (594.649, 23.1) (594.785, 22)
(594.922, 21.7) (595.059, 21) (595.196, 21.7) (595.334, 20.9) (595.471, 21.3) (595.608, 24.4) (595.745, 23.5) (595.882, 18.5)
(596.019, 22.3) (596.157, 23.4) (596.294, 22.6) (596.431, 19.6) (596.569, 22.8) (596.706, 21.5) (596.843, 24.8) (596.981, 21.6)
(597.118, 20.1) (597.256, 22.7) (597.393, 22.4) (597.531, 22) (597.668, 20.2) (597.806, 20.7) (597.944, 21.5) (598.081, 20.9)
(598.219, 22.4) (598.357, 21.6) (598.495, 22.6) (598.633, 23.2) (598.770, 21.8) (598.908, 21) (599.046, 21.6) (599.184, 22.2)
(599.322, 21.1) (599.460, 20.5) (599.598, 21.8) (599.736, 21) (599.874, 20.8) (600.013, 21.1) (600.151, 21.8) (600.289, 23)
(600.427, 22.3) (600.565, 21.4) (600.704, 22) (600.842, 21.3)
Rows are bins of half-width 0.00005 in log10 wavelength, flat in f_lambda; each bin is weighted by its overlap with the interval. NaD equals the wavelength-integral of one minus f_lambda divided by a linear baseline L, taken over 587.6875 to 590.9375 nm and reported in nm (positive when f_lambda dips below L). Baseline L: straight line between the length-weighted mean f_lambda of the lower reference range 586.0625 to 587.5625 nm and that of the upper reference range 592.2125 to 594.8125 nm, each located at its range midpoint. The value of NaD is 0.245 nm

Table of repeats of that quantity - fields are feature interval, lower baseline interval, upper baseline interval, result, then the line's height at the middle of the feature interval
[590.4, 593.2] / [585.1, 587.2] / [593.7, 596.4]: 0.09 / 22.4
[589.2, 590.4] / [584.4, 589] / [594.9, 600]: 0.05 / 22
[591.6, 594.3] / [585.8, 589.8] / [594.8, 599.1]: -0.08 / 21.7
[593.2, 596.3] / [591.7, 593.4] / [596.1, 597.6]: -0.03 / 22.2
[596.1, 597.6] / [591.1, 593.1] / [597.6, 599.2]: -0.04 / 21.6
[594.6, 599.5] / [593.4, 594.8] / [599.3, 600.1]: 0.00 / 21.8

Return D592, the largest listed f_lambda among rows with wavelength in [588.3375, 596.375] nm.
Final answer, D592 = 24.4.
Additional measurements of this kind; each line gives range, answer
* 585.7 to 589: 26.1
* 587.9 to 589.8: 24.9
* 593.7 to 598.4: 24.8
